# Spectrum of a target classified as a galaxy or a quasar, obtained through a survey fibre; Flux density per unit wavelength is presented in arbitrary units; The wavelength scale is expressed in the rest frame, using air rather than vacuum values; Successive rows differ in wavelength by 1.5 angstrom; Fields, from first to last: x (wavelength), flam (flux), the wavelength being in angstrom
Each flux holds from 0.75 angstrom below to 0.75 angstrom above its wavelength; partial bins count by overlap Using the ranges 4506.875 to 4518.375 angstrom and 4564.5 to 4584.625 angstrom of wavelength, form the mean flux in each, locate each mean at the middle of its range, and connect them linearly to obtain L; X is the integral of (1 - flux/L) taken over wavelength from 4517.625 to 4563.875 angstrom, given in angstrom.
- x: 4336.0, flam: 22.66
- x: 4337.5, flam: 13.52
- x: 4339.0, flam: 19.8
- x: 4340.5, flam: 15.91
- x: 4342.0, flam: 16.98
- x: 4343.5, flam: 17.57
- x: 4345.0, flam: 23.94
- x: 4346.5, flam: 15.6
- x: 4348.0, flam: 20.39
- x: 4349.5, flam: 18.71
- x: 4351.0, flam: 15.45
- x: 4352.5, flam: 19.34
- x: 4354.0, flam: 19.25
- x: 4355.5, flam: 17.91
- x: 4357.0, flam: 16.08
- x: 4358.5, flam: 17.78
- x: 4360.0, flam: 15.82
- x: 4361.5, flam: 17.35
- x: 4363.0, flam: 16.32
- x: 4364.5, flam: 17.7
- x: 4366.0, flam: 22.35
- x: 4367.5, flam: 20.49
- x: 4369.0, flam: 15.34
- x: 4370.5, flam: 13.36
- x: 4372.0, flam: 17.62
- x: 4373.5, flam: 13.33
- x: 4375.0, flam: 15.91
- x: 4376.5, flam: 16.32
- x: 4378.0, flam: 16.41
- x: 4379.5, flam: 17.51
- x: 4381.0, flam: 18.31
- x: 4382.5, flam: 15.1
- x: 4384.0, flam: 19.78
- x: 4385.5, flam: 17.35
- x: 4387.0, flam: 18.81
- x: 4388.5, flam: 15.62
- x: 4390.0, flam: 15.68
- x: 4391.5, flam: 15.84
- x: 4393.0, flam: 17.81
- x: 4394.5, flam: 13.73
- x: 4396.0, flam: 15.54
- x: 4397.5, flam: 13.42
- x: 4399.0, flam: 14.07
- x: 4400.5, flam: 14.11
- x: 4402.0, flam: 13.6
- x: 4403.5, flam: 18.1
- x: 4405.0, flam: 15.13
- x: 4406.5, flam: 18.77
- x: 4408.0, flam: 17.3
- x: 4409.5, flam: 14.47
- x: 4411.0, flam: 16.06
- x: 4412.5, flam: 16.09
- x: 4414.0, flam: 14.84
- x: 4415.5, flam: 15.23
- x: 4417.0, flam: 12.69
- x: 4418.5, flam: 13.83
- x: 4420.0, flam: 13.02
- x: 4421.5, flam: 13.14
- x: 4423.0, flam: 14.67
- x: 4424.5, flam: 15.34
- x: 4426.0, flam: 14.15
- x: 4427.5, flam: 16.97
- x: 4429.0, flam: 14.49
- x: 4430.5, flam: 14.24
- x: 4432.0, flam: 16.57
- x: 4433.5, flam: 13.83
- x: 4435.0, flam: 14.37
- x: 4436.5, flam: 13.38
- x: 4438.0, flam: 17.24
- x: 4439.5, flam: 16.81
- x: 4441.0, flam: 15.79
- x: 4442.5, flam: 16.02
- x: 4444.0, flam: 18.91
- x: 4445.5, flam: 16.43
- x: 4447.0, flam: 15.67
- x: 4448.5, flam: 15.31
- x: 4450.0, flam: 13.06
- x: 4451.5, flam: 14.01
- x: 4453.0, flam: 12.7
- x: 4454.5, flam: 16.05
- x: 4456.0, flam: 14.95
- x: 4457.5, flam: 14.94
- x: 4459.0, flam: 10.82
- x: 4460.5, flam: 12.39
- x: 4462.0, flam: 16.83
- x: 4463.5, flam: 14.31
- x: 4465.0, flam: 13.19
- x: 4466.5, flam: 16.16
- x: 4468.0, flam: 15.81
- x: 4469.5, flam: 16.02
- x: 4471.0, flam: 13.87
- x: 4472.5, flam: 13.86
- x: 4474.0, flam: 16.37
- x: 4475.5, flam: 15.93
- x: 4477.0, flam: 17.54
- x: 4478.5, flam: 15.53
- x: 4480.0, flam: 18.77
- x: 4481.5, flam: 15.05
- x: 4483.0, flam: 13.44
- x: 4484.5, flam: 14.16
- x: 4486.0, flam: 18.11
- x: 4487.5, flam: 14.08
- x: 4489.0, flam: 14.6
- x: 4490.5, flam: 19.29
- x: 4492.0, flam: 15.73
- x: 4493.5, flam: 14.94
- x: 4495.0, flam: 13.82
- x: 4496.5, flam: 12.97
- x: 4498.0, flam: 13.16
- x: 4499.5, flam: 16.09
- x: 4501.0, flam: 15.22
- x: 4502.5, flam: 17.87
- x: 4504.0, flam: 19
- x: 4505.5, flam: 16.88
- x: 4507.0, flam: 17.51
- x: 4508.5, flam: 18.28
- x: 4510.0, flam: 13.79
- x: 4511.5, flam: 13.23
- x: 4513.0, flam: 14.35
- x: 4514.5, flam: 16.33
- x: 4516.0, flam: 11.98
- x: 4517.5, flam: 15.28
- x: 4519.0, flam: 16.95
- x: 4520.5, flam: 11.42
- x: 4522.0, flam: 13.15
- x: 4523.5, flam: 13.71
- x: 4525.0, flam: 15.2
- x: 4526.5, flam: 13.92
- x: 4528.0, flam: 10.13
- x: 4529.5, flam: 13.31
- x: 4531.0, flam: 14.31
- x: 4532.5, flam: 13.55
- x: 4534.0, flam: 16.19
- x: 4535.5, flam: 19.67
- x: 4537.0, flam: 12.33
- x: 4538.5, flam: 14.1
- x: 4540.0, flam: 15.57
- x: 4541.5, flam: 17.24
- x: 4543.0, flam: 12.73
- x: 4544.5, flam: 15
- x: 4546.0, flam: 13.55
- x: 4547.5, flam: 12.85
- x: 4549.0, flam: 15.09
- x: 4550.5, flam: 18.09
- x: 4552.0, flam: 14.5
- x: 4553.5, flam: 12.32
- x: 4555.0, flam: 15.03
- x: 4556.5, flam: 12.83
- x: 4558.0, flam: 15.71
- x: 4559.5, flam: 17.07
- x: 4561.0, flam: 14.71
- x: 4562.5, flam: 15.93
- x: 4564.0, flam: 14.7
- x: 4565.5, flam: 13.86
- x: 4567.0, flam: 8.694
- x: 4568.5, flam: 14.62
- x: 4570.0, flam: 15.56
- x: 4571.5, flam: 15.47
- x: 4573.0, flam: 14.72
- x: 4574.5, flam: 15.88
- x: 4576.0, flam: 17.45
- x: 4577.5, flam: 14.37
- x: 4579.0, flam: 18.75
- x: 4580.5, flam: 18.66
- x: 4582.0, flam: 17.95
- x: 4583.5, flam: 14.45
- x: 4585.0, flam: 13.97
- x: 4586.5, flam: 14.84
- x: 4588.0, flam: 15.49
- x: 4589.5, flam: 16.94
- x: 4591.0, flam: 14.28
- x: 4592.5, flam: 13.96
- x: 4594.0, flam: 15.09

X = 1.9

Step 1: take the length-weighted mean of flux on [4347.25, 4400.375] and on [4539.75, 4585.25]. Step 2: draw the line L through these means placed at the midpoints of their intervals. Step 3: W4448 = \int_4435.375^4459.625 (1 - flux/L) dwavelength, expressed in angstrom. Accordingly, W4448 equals 1.6 angstrom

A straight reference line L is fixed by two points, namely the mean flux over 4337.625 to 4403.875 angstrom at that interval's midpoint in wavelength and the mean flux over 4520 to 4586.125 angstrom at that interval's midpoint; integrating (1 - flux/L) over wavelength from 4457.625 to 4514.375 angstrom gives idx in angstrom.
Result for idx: 0.6 angstrom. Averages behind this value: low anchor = 16.9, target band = 15.4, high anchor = 14.7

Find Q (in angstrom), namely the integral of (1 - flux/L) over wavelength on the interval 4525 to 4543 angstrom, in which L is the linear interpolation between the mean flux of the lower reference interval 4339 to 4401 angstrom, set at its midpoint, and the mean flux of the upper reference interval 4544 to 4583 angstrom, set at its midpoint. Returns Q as 1.0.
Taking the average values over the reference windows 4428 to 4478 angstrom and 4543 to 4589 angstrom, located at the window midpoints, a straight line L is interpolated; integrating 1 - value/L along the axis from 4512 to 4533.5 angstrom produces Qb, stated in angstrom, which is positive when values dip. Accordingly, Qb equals 1.7 angstrom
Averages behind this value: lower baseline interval 15.1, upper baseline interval 15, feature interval 13.8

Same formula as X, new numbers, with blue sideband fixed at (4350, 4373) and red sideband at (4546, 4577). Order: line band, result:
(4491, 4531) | 1.6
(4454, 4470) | 1.4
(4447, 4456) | 1.0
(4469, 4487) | 0.2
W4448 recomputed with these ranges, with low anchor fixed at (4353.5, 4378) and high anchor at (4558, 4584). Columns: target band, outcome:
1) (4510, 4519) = 0.8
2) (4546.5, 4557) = 0.8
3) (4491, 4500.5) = 0.9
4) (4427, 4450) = 1.2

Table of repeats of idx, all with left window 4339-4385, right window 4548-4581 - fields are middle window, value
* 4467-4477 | 0.4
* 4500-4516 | -0.2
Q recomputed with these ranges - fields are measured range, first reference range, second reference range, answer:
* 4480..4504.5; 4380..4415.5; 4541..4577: -0.43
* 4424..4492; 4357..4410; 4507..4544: 0.68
